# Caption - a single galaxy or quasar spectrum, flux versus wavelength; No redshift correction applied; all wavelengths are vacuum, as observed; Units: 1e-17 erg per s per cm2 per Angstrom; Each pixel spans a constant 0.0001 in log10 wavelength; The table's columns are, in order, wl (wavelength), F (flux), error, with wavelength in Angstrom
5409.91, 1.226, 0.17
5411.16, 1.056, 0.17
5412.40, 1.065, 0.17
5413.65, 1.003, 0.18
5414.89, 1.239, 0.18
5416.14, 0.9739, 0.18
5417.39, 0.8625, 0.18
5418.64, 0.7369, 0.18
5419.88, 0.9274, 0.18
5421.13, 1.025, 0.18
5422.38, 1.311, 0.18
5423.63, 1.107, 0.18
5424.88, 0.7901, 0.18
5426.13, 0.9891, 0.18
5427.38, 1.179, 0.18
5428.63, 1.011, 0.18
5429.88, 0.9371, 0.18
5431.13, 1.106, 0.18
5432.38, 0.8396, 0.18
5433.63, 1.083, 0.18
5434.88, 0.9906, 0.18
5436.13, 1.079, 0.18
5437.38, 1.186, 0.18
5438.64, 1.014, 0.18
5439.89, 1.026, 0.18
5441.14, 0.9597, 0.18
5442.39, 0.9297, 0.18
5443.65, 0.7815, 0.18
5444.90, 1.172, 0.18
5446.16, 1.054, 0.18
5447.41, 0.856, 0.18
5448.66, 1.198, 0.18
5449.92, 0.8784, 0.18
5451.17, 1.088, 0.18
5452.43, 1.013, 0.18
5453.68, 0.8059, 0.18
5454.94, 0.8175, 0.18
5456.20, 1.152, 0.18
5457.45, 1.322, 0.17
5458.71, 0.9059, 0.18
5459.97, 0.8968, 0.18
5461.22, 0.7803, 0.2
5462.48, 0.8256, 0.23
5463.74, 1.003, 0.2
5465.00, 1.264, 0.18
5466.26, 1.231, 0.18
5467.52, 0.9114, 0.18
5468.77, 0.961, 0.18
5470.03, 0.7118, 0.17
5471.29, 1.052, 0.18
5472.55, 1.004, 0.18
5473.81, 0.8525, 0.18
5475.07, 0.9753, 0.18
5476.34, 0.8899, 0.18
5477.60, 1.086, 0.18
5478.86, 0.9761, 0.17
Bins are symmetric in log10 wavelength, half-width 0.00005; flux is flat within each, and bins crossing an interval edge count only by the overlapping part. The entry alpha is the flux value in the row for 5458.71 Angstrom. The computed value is 0.9059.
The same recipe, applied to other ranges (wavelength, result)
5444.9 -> 1.172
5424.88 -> 0.7901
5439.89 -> 1.026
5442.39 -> 0.9297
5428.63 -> 1.011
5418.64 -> 0.7369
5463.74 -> 1.003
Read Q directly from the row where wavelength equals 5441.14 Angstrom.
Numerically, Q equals 0.9597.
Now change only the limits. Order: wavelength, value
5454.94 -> 0.8175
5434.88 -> 0.9906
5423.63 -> 1.107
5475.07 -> 0.9753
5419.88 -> 0.9274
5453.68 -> 0.8059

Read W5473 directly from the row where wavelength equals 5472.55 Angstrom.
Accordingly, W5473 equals 1.004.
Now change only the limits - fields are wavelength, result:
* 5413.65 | 1.003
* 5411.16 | 1.056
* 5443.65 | 0.7815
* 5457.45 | 1.322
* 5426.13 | 0.9891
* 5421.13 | 1.025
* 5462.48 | 0.8256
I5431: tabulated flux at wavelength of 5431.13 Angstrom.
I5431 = 1.106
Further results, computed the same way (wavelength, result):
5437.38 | 1.186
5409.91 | 1.226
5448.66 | 1.198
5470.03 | 0.7118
